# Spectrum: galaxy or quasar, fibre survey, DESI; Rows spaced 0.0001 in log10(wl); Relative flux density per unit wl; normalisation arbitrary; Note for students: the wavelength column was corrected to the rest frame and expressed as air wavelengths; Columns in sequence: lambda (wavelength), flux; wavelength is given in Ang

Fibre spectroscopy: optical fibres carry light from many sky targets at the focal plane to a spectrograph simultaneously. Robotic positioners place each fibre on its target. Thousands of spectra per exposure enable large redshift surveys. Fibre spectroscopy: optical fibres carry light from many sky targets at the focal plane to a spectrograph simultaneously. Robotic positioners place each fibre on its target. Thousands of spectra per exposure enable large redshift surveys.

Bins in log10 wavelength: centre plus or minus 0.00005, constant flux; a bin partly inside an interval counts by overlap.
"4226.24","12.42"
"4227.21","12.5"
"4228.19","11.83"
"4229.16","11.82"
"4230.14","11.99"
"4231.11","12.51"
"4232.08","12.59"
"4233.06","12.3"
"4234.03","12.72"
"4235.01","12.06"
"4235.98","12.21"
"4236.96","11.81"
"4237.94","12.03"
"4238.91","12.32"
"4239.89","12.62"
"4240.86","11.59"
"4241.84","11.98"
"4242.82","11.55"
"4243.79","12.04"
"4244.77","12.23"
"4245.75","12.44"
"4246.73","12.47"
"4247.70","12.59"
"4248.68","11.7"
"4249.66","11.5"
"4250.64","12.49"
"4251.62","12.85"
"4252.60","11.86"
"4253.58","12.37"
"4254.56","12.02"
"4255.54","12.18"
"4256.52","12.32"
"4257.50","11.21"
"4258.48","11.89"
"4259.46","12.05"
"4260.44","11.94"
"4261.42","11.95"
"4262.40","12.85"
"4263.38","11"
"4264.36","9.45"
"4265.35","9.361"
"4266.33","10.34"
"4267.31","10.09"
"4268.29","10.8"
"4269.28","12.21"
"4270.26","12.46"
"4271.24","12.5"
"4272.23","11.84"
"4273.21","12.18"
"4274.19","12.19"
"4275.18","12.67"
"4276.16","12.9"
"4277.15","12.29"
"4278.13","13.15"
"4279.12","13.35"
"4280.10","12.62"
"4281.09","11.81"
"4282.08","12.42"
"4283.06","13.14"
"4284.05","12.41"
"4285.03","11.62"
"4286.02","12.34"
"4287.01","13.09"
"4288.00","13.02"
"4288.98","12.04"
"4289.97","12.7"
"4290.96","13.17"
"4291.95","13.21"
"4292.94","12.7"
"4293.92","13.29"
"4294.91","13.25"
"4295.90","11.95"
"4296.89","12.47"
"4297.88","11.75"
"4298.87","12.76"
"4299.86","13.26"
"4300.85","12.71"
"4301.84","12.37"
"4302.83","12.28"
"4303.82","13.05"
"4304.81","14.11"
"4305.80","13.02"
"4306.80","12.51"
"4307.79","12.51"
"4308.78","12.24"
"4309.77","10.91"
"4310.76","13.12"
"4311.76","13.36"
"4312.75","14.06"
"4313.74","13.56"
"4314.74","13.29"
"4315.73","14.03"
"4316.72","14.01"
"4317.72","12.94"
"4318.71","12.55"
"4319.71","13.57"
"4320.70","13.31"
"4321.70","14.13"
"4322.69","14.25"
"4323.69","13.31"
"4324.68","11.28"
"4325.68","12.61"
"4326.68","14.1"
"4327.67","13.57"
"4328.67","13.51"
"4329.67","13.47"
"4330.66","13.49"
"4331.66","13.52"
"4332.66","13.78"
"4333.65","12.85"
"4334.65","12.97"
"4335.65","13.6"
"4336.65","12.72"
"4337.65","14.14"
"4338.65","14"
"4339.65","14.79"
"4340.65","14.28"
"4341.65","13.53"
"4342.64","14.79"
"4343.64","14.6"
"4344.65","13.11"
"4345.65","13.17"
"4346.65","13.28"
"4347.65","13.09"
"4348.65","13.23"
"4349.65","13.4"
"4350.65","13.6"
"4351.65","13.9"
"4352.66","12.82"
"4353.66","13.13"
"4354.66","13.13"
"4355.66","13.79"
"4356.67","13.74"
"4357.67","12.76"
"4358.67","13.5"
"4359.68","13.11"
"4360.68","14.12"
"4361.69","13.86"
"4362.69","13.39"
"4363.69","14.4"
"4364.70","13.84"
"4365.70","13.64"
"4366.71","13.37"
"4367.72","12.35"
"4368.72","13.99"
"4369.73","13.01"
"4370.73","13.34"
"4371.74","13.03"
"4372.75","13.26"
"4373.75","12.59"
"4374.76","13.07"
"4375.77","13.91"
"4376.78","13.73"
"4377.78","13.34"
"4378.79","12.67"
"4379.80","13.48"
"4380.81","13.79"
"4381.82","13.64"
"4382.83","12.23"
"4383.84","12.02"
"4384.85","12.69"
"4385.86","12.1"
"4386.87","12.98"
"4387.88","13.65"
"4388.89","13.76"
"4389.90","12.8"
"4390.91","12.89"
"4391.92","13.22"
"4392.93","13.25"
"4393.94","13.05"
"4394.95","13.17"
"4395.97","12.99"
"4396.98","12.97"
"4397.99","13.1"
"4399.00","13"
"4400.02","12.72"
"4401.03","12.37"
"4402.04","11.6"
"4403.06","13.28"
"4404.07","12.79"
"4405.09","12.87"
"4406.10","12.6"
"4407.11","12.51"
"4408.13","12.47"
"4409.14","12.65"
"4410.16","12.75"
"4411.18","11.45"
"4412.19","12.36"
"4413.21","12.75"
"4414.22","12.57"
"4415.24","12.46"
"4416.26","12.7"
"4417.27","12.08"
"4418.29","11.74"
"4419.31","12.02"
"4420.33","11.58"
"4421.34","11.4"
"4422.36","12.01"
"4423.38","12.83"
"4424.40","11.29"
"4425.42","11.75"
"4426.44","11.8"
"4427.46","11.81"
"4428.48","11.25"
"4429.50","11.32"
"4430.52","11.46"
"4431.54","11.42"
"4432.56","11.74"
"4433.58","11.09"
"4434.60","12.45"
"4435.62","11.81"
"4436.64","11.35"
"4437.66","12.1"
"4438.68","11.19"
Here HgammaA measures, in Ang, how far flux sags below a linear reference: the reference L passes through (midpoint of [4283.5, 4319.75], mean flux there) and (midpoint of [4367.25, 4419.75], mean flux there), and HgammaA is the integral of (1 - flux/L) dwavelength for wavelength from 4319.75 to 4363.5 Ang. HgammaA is -2.3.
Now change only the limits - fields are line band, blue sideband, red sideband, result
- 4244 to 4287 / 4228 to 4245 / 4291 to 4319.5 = 1.5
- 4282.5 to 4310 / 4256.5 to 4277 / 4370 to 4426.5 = -1.8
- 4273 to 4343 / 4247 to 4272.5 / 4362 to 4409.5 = -4.7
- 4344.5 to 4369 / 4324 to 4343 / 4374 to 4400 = -0.2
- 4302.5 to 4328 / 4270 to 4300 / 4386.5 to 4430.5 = -1.2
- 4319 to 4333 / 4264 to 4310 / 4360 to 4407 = -0.8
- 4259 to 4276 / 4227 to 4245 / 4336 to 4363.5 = 1.3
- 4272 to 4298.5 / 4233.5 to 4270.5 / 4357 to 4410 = -1.0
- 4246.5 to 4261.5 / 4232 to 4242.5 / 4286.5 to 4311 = 0.3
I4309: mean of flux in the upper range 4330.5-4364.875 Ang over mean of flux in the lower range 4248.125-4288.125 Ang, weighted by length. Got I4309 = 1.1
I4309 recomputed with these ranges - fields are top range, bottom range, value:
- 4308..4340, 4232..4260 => 1.10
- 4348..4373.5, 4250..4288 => 1.12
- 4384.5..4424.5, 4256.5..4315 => 1.02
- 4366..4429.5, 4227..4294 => 1.05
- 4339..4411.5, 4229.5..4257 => 1.08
